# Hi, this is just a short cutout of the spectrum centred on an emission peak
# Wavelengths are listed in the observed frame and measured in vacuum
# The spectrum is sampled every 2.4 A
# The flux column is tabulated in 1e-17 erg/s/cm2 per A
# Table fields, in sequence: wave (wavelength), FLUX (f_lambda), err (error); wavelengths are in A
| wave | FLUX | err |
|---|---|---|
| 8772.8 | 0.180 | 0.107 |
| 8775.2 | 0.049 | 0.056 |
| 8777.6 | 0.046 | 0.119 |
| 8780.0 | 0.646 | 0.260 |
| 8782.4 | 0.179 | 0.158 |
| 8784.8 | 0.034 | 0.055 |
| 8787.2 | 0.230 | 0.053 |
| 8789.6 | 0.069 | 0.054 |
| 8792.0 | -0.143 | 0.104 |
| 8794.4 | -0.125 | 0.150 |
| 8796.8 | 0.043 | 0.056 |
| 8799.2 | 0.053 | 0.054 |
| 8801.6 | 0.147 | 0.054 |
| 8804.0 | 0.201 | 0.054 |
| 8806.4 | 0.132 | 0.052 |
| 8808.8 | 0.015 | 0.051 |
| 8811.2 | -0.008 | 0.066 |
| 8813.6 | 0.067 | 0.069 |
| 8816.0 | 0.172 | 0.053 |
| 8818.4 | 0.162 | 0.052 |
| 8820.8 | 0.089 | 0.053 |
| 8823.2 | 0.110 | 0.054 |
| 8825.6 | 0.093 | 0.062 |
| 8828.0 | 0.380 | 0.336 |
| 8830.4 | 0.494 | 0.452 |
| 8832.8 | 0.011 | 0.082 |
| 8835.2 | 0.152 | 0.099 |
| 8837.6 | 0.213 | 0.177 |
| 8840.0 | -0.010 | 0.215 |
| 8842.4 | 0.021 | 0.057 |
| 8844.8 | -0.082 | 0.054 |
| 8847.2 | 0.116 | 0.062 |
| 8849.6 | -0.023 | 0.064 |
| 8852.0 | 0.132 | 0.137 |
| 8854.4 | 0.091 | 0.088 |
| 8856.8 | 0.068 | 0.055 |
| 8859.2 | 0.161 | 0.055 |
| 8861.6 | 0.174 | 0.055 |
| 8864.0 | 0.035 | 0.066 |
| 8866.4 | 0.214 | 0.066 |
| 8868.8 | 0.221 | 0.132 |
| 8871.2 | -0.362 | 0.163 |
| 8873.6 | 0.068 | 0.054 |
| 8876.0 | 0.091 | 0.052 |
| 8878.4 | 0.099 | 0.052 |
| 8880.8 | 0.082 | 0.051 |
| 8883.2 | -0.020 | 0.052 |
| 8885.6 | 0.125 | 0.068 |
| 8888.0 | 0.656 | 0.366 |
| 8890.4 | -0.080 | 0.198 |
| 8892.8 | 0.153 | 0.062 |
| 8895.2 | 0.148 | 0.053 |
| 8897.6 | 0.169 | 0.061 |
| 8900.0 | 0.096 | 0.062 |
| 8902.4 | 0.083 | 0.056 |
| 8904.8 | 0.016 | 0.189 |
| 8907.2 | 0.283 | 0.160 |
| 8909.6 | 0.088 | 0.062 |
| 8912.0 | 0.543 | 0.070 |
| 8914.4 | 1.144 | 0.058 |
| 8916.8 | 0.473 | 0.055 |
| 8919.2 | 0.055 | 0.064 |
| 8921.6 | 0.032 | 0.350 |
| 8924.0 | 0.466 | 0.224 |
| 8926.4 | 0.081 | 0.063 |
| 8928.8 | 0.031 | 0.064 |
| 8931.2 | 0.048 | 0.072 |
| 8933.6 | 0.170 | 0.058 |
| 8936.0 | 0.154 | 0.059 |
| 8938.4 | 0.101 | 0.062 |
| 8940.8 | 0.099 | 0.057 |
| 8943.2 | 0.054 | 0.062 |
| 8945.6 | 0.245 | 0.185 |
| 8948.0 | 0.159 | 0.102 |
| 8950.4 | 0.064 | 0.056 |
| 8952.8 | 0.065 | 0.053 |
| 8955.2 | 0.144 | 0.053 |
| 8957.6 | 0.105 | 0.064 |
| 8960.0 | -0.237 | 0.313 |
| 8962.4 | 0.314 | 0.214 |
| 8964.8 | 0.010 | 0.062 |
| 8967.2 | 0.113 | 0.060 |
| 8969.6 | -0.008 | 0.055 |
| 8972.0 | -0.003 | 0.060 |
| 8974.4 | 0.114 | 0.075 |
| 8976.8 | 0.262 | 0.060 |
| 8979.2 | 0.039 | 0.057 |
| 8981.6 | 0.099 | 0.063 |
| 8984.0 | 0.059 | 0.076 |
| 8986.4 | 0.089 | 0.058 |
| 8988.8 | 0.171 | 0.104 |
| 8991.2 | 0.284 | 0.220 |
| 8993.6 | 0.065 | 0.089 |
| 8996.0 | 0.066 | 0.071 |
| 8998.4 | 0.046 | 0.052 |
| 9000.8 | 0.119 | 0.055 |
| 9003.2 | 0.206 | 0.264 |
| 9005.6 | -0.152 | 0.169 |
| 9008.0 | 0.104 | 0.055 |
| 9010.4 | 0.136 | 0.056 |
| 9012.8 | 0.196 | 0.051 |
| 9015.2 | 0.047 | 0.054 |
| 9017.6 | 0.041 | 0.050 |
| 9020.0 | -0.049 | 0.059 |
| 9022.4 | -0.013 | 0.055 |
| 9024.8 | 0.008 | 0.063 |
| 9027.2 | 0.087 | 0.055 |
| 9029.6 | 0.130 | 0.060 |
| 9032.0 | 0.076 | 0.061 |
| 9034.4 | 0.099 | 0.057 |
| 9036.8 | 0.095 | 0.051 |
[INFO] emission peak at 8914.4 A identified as H-beta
